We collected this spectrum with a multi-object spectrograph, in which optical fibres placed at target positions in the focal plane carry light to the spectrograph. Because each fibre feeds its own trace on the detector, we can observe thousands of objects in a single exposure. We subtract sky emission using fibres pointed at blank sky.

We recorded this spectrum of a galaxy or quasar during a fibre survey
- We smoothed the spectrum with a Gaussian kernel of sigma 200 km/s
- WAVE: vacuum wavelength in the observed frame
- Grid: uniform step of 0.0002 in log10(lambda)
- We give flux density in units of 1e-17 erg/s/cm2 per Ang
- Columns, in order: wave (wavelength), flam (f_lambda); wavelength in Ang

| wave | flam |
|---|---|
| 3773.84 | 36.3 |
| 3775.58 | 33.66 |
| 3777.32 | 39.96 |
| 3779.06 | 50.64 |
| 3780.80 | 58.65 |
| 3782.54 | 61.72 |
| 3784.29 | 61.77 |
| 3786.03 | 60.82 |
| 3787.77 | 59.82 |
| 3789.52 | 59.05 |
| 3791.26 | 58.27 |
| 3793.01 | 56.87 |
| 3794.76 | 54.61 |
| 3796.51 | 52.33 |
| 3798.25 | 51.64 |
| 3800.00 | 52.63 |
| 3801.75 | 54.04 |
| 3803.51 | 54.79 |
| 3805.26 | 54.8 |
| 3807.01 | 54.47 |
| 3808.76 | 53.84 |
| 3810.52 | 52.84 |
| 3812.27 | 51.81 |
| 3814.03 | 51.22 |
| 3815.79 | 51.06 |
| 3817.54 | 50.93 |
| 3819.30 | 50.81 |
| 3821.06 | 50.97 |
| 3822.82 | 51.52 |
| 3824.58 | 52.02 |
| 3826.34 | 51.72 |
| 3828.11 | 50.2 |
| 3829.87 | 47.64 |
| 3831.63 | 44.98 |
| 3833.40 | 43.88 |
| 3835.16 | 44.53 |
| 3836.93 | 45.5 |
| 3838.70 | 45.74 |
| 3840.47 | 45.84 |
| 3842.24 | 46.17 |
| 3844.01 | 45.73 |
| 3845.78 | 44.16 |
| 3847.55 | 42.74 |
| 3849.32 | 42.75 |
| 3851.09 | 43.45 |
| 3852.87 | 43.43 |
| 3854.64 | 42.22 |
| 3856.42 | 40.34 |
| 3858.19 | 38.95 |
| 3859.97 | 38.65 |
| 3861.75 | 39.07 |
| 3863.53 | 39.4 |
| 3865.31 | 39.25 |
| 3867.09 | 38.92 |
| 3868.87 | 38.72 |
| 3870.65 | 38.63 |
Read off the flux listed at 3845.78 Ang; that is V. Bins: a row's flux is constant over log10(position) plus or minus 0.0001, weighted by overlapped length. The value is 44.16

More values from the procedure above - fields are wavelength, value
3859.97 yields 38.65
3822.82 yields 51.52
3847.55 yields 42.74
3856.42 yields 40.34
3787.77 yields 59.82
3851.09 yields 43.45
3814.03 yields 51.22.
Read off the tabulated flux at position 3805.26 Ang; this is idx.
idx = 54.8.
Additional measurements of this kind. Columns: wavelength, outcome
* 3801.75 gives 54.04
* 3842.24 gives 46.17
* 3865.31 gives 39.25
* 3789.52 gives 59.05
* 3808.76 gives 53.84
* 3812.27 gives 51.81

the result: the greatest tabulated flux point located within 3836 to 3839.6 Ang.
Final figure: 45.74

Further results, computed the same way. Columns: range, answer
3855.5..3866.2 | 40.34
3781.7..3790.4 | 61.77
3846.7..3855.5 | 43.45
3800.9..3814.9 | 54.8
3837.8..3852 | 46.17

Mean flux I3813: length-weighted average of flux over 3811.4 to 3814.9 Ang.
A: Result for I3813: 51.5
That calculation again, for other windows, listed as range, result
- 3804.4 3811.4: 54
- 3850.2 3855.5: 43.1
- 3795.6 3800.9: 52.3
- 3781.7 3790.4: 60.6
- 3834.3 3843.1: 45.5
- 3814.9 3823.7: 51.1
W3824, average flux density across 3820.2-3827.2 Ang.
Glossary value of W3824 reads 51.6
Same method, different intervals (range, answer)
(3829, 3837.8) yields 45.3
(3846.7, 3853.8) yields 43.1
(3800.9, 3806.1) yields 54.5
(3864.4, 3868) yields 39.1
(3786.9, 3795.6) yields 57.7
